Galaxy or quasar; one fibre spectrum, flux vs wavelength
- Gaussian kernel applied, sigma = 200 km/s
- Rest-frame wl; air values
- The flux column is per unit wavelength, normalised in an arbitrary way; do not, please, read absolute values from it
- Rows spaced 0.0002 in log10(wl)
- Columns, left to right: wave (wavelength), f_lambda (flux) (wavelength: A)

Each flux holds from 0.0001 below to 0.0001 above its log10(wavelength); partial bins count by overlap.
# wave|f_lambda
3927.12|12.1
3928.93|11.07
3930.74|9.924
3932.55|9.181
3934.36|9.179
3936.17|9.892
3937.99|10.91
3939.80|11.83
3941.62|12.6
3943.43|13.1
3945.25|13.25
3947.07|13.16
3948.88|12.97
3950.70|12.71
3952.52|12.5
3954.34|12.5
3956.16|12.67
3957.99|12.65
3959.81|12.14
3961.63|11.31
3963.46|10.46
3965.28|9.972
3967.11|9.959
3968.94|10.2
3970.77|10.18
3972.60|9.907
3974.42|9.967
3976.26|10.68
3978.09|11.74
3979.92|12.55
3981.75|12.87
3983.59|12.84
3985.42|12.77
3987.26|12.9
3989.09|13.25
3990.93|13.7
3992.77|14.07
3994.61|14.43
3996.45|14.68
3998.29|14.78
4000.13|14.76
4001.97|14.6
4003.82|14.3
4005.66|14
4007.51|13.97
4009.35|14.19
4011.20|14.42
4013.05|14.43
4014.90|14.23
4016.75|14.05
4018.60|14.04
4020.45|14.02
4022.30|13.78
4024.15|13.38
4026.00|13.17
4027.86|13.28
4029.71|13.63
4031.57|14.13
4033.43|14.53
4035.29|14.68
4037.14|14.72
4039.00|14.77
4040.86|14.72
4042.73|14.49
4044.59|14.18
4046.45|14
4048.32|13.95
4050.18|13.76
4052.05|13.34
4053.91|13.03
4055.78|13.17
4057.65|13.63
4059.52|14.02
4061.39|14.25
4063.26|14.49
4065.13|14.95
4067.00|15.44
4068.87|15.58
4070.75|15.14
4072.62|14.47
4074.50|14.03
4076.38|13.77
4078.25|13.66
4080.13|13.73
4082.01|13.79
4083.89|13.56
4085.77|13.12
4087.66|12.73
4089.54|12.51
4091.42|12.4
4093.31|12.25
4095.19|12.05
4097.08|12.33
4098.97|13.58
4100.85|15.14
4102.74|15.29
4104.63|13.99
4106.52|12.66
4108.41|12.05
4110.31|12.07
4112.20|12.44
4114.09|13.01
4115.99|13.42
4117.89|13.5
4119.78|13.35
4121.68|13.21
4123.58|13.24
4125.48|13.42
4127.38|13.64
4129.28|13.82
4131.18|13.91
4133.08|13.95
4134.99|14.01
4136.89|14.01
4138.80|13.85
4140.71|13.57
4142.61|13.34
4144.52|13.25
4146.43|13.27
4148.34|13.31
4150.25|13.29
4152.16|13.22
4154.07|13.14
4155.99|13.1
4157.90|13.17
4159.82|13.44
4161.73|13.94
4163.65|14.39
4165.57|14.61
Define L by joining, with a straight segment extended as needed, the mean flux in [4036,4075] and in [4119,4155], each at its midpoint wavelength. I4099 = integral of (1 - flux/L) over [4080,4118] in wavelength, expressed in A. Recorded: 2.13 A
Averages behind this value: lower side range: 14.3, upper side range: 13.5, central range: 13.1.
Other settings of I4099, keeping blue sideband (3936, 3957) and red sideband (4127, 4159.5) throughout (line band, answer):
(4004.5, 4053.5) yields -4.5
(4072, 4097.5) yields 0.0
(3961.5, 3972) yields 1.9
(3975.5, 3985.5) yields 0.3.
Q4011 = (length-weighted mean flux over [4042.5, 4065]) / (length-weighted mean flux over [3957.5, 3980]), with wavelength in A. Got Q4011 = 1.28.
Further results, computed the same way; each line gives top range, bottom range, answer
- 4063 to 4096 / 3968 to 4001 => 1.09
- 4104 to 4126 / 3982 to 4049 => 0.93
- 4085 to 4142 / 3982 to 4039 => 0.95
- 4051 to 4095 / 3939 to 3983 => 1.17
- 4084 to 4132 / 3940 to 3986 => 1.11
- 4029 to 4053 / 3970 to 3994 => 1.17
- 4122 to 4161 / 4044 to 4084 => 0.96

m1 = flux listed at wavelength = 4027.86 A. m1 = 13.28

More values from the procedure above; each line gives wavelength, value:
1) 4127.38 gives 13.64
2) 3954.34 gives 12.5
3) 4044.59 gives 14.18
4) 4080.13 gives 13.73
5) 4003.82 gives 14.3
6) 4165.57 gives 14.61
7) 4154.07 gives 13.14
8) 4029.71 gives 13.63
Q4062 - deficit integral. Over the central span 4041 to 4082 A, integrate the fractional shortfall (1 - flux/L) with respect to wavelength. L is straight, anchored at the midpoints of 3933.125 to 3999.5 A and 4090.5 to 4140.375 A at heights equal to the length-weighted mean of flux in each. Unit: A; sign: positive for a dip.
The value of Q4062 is -4.0 A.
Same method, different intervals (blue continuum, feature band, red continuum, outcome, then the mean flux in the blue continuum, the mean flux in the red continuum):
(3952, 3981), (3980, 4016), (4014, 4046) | -3.7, 11.2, 14.1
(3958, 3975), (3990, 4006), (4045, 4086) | -3.7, 10.6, 14.1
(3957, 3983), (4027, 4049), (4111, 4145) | -3.9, 11.1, 13.5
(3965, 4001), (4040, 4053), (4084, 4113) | -1.4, 12.4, 13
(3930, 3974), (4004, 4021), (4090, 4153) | -2.9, 11.4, 13.3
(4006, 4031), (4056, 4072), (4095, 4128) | -1.2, 13.9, 13.3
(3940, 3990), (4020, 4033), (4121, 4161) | -1.2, 11.9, 13.5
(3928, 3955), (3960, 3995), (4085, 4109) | 0.7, 11.6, 13.1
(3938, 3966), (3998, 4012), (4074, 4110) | -1.9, 12.2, 13.3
